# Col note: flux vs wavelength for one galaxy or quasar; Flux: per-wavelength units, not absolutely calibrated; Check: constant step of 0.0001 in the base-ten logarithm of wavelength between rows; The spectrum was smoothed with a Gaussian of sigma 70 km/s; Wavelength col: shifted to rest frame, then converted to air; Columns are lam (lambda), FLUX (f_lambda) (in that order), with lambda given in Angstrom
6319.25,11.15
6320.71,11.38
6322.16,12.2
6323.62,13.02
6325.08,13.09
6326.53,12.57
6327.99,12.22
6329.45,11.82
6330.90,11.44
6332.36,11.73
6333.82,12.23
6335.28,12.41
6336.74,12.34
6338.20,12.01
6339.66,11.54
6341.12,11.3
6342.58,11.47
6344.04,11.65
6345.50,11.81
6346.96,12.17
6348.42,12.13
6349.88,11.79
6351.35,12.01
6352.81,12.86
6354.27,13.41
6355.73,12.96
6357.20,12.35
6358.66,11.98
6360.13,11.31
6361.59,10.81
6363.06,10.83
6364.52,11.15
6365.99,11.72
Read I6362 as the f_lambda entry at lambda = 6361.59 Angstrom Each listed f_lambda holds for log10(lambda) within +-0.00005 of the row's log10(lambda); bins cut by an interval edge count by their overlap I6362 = 10.81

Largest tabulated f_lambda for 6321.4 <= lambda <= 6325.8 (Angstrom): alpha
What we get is 13.09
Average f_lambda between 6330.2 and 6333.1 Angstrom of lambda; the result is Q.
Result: 11.6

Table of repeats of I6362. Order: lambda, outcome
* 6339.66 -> 11.54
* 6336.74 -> 12.34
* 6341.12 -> 11.3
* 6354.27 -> 13.41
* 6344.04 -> 11.65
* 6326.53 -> 12.57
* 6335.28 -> 12.41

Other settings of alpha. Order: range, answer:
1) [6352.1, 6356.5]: 13.41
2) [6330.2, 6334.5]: 12.23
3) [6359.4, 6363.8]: 11.31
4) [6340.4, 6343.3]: 11.47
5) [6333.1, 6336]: 12.41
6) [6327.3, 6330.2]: 12.22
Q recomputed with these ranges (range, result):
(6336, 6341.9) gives 11.8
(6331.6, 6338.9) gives 12.1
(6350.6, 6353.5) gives 12.4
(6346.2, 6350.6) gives 12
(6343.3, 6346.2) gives 11.7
